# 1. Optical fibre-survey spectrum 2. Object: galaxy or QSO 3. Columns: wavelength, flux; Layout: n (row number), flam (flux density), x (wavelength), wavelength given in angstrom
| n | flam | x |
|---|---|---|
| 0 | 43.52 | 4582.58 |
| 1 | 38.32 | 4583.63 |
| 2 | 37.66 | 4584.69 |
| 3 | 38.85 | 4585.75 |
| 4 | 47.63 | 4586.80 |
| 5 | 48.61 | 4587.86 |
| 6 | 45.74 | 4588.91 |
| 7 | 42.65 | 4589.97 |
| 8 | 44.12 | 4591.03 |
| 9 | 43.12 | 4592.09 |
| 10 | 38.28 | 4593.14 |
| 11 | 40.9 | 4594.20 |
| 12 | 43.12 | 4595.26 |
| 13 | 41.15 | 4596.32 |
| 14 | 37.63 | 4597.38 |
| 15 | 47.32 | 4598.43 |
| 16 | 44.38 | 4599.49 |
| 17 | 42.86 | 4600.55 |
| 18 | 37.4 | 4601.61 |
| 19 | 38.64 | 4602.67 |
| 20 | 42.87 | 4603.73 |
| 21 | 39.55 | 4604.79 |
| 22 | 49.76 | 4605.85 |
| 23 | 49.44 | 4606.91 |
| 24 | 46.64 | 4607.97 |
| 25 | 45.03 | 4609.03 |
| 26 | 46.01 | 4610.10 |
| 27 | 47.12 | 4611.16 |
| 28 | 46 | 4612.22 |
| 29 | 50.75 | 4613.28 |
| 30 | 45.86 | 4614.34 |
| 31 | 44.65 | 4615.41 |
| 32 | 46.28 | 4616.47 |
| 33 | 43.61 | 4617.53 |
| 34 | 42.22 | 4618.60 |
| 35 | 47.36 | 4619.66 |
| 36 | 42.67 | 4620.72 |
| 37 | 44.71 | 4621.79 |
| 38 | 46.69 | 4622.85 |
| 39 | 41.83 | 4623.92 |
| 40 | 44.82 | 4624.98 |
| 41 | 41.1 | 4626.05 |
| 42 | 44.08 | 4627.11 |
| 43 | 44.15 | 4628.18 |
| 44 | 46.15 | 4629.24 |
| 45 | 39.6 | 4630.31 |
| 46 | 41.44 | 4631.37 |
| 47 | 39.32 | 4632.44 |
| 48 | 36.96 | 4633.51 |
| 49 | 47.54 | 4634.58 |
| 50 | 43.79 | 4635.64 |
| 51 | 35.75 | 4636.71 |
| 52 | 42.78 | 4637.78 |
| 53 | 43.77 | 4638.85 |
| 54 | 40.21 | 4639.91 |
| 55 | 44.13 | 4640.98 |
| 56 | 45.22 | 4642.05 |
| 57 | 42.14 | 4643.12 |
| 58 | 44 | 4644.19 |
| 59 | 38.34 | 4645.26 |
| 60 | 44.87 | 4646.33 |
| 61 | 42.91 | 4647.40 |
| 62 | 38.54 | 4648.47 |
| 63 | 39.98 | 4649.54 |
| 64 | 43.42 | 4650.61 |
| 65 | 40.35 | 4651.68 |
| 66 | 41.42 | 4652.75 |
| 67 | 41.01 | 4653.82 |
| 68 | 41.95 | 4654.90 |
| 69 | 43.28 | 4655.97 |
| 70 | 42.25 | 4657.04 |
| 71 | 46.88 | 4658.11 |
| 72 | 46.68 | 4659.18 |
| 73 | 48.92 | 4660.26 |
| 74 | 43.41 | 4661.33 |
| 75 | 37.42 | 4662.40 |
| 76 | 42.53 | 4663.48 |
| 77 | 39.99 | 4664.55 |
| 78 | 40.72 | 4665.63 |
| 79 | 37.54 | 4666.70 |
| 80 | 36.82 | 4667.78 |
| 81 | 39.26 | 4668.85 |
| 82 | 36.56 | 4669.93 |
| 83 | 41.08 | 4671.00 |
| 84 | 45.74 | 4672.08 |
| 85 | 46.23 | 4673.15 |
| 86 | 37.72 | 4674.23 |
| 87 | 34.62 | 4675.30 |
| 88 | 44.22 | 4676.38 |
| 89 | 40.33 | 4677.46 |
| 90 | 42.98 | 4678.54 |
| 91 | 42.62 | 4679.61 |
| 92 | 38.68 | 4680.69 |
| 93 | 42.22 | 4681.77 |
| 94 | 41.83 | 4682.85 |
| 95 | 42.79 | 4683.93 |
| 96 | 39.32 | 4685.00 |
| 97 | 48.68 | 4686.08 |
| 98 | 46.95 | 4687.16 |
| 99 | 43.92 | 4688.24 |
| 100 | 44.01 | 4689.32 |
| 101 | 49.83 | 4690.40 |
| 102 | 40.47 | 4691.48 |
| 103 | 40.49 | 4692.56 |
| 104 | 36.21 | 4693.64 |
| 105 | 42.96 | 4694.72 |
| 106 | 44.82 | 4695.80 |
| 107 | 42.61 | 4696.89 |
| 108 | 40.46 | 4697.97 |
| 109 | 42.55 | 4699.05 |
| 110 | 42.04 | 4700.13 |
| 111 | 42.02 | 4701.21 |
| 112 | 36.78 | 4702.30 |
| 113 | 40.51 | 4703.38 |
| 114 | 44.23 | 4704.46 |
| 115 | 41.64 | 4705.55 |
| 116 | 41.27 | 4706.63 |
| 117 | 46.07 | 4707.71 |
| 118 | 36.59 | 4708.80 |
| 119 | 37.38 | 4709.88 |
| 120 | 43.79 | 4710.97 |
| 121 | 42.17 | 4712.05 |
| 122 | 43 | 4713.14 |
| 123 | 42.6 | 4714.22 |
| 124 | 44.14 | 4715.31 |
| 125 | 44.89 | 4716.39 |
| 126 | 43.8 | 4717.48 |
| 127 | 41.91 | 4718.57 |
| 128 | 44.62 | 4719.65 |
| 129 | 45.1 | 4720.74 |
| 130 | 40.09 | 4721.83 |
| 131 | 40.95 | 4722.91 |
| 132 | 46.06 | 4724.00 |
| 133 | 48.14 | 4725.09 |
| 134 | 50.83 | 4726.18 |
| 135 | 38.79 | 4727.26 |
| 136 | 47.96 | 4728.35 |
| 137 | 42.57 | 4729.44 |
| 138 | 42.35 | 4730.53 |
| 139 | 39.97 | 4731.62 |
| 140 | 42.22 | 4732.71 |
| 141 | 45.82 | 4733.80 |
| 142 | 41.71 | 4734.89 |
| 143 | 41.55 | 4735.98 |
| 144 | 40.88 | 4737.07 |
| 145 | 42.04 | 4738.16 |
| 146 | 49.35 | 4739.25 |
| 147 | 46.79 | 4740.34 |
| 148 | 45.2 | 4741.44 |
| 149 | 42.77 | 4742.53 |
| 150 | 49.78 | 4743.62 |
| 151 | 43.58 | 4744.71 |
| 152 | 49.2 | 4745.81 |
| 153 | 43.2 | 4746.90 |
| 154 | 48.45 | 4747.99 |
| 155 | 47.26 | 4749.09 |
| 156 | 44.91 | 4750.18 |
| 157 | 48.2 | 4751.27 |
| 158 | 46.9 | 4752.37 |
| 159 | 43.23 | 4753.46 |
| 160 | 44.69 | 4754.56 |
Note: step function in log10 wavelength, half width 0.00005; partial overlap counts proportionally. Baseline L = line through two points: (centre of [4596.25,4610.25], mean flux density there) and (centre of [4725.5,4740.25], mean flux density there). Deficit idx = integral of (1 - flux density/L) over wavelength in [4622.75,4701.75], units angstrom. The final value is 2.6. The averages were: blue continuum 43.5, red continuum 43.7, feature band 42.1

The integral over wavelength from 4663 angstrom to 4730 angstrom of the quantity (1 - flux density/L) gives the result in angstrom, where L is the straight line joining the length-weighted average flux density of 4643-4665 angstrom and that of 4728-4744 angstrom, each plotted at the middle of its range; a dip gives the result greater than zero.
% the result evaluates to 1.5 angstrom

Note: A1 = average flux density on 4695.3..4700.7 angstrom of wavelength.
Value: 42.5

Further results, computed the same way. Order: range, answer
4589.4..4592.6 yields 43.2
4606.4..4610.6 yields 46.7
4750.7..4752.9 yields 47.5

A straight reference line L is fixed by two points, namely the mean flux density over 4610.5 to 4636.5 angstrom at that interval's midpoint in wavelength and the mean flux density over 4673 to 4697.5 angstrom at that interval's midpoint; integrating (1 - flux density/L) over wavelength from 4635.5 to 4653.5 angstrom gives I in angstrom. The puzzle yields 0.7 angstrom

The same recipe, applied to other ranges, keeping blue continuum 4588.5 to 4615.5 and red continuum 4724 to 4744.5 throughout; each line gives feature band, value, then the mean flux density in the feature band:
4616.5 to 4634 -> 0.37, 43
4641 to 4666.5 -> 0.96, 42.4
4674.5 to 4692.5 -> 0.66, 42.6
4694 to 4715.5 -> 1.21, 41.8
